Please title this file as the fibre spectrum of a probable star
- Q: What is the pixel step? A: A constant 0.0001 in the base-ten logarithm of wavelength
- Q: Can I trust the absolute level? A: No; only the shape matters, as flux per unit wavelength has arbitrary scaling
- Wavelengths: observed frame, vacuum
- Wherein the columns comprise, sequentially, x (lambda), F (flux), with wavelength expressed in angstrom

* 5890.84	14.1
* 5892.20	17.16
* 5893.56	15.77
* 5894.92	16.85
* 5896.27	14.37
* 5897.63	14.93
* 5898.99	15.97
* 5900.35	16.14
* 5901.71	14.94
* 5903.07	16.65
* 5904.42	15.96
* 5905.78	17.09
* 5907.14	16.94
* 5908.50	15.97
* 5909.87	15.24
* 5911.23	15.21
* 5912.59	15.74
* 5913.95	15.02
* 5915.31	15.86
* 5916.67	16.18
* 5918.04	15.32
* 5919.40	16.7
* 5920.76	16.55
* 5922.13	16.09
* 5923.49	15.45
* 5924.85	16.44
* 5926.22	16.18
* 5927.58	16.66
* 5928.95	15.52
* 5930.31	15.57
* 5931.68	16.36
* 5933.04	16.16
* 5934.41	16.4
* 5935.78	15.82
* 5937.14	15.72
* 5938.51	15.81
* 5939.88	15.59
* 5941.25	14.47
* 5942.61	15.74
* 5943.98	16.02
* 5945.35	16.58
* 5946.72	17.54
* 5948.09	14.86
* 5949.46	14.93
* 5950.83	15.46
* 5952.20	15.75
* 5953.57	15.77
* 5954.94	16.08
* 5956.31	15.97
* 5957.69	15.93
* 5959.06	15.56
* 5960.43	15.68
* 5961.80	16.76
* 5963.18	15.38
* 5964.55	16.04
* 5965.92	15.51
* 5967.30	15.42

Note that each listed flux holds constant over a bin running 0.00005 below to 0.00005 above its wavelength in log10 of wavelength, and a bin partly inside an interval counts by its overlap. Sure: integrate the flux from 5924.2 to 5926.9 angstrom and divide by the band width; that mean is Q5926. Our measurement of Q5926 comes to 16.3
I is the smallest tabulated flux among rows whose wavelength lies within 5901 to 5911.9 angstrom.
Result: 14.94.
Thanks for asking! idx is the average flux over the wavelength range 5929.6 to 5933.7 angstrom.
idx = 16.1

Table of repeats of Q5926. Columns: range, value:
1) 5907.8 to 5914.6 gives 15.4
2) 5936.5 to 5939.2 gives 15.7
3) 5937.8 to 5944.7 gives 15.5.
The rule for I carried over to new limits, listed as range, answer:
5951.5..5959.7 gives 15.56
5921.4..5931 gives 15.45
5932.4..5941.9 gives 14.47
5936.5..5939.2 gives 15.72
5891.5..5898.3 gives 14.37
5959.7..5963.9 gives 15.38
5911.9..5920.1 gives 15.02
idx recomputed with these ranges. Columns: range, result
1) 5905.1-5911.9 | 16.1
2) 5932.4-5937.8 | 16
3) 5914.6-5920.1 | 16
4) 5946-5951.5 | 15.7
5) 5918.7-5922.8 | 16.4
